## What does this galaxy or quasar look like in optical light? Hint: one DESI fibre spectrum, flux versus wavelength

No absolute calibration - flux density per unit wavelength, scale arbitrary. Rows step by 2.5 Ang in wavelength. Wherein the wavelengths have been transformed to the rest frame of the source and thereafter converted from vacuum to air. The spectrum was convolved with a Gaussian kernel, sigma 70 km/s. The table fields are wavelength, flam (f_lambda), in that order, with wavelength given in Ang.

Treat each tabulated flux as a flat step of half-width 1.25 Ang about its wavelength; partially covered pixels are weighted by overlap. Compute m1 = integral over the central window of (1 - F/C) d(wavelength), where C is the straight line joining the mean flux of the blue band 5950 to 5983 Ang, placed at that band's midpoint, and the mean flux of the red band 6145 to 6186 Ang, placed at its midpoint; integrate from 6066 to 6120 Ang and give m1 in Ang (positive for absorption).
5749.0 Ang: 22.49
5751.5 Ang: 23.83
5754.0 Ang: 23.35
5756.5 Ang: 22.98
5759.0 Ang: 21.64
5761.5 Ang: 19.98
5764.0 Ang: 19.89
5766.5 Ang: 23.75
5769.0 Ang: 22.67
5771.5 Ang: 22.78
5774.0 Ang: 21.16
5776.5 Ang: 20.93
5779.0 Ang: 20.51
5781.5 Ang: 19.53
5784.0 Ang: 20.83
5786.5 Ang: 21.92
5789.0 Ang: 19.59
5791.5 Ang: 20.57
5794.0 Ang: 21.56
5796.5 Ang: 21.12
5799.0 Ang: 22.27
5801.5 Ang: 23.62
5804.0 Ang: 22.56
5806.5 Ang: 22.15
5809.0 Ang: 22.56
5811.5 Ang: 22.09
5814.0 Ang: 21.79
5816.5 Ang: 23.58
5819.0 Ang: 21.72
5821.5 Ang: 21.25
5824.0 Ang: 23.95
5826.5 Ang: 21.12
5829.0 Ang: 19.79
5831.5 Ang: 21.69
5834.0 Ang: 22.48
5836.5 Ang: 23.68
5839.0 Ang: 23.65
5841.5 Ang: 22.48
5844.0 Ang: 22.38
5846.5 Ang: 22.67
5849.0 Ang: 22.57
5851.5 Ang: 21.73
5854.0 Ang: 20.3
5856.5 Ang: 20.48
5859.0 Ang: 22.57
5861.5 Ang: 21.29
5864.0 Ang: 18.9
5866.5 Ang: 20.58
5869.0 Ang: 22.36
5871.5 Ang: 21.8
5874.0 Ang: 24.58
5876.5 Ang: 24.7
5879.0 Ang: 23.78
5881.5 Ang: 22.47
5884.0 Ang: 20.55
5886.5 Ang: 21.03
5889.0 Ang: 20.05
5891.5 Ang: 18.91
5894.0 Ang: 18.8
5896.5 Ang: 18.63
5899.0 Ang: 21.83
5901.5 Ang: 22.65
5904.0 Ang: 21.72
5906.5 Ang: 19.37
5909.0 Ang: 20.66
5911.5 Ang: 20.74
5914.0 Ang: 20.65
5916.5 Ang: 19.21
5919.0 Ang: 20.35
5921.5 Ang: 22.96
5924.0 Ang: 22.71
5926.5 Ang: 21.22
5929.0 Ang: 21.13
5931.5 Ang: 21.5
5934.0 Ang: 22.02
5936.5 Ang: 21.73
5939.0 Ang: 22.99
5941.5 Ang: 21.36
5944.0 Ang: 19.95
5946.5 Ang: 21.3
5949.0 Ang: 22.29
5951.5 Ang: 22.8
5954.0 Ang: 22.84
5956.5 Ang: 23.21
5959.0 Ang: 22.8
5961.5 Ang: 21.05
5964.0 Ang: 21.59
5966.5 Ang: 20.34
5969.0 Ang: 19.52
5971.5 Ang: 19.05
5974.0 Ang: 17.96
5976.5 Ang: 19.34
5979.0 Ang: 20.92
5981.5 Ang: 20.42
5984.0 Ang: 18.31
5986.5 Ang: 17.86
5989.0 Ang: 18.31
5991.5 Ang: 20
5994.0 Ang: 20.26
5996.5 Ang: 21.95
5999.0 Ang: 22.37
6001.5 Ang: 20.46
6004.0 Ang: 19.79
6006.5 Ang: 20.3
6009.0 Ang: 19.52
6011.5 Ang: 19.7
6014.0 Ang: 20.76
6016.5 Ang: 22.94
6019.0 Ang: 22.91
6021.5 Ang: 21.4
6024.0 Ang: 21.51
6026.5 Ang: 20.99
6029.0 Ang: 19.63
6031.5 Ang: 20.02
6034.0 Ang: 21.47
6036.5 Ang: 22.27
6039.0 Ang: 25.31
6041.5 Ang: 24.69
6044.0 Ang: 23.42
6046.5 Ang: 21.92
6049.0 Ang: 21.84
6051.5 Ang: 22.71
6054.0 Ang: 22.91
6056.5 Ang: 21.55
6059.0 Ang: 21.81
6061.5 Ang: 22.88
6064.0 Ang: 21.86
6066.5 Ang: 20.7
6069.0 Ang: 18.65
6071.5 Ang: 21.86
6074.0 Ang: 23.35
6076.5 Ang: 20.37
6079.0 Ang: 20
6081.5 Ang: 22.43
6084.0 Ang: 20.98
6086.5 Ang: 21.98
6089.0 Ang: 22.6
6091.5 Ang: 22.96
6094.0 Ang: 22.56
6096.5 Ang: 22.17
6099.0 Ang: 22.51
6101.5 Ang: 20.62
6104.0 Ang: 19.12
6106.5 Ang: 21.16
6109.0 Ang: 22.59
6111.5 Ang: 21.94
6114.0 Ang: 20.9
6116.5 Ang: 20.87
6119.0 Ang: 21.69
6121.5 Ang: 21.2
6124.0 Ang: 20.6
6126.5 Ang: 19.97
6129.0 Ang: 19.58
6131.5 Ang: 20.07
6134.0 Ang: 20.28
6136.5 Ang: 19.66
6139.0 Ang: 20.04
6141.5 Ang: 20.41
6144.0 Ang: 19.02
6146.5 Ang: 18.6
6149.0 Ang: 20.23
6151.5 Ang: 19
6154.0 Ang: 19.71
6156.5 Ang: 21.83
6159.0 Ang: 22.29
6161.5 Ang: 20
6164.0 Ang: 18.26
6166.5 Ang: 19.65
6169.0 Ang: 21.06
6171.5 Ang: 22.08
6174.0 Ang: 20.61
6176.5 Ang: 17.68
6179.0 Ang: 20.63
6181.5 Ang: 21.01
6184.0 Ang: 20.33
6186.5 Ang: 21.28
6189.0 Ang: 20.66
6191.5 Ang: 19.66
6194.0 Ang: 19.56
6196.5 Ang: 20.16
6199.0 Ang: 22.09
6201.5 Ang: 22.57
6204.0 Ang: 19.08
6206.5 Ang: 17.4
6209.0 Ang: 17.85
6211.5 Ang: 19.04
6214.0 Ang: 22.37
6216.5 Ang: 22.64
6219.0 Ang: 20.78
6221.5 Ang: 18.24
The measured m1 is -2.7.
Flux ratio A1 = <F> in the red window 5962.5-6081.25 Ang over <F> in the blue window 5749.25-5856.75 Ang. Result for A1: 1.0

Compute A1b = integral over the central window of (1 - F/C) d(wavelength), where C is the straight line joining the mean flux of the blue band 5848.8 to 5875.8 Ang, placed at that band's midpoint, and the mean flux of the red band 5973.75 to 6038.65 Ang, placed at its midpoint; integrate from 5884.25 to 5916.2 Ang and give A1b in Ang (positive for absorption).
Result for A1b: 1.38 Ang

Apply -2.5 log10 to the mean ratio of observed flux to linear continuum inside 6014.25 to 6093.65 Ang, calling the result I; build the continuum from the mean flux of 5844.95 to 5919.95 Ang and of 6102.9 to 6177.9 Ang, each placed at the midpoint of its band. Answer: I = -0.07 mag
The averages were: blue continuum 21.2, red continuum 20.3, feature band 21.9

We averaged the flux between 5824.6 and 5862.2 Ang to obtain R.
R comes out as 22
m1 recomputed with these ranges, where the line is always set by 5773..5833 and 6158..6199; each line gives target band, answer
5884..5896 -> 0.9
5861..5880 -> -0.8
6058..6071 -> -0.3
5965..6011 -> 2.5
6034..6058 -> -2.4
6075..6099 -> -1.4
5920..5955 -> -1.3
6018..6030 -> -0.2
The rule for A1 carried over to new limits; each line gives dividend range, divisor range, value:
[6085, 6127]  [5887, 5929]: 1.04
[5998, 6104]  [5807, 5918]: 1.00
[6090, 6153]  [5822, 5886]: 0.94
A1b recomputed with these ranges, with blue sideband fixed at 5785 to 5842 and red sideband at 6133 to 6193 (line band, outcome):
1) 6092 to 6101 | -0.8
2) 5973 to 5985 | 1.0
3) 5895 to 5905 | 0.2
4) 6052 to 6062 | -0.7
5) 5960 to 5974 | 0.7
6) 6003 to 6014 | 0.6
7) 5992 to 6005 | 0.1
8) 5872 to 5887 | -0.8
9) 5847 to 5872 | 0.6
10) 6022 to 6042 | -1.0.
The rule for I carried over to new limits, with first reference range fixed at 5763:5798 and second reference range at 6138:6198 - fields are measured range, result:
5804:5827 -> -0.059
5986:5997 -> 0.054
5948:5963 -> -0.088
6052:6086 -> -0.057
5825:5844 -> -0.055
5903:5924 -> 0.002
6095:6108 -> -0.043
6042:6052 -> -0.107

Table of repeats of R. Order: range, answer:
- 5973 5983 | 19.7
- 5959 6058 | 21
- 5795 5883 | 22.2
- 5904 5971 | 21.4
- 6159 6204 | 20.4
